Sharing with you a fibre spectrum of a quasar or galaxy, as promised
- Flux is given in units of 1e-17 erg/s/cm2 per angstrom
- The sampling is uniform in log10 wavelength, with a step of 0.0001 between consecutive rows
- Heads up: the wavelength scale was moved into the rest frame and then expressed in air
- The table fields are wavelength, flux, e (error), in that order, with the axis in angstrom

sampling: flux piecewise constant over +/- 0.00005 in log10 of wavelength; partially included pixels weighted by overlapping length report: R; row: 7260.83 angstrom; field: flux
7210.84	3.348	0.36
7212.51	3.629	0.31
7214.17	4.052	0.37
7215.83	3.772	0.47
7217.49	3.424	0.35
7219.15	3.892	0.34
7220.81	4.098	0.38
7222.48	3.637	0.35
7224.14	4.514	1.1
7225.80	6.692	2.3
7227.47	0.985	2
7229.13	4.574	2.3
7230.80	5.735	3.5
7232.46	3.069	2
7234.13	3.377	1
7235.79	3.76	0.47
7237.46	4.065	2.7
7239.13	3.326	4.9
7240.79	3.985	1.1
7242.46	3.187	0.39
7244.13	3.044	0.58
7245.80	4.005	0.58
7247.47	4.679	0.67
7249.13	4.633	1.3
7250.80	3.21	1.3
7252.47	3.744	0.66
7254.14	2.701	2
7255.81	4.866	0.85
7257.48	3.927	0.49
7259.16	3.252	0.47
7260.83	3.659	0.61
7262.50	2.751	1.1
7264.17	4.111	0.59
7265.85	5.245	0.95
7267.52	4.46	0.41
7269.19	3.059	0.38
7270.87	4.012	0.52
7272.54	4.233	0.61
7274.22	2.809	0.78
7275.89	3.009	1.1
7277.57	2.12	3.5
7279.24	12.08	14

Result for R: 3.659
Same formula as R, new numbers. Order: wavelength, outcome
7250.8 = 3.21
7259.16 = 3.252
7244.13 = 3.044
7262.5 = 2.751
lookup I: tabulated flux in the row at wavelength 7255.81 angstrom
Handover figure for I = 4.866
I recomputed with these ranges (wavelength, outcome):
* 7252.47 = 3.744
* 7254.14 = 2.701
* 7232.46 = 3.069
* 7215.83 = 3.772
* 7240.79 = 3.985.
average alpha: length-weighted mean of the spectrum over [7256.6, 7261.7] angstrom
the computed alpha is 3.61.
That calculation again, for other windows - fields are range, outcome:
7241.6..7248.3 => 3.73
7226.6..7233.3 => 3.6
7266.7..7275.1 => 3.71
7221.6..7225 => 4.1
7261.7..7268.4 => 4.14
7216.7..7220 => 3.67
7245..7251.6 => 4.14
